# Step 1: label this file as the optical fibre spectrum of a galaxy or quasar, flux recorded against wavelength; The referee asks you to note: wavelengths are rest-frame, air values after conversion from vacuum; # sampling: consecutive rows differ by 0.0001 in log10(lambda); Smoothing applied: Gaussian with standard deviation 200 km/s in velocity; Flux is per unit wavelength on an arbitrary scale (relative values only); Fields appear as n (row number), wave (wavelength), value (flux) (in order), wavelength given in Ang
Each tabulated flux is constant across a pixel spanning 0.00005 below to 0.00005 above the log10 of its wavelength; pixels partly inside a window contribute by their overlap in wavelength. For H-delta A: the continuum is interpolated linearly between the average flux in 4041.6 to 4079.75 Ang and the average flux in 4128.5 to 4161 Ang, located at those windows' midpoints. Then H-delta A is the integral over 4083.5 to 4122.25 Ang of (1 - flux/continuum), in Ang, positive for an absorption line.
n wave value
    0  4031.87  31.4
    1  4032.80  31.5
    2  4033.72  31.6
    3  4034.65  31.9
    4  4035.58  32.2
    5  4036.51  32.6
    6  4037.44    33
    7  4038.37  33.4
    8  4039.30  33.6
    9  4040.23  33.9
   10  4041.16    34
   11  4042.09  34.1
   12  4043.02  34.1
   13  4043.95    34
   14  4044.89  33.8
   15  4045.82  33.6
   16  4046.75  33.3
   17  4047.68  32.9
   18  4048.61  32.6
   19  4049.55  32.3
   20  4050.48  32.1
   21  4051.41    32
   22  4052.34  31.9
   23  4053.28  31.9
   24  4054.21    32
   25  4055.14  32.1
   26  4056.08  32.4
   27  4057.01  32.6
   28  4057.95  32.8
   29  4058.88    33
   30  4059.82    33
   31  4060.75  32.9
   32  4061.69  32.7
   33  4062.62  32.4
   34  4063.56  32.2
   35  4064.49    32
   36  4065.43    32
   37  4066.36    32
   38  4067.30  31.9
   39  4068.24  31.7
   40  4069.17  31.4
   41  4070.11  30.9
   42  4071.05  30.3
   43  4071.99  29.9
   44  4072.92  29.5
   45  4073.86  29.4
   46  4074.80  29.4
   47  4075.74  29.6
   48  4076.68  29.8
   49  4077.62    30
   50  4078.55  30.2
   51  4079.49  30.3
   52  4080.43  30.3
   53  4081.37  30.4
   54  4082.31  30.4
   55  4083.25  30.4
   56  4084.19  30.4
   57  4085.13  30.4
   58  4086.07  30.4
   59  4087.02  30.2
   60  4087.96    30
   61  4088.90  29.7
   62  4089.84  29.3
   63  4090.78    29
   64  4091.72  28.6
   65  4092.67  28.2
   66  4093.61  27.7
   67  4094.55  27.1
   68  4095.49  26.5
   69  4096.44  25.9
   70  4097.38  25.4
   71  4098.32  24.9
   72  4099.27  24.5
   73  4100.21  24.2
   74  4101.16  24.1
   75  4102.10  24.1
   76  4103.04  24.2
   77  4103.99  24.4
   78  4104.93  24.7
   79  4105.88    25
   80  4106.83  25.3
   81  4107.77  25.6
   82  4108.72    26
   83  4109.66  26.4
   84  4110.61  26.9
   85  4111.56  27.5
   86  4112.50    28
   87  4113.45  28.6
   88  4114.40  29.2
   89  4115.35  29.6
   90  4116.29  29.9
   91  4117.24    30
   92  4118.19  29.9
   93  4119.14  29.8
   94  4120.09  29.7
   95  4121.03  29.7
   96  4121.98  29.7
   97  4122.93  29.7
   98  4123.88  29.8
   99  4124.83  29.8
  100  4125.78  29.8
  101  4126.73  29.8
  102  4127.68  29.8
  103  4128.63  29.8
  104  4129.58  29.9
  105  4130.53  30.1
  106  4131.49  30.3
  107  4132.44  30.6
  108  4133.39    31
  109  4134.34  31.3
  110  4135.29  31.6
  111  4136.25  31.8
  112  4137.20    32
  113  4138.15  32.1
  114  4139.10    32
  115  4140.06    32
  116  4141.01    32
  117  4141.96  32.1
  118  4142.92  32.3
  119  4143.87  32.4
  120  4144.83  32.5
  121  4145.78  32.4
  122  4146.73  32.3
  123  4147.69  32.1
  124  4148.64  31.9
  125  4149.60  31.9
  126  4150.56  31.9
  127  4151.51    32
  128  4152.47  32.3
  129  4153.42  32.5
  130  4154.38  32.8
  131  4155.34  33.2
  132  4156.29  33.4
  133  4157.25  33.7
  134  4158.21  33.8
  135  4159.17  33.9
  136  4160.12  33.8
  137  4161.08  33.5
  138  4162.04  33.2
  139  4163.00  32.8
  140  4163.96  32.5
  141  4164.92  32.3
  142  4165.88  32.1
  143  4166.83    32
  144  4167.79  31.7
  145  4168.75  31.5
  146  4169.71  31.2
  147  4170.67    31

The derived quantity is 5.3 Ang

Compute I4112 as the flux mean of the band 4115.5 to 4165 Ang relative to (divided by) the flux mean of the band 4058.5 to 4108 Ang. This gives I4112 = 1.09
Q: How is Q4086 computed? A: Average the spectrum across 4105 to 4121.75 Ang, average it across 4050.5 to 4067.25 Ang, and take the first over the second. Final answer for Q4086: 0.9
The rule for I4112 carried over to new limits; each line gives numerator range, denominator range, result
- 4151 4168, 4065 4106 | 1.15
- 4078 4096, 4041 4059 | 0.90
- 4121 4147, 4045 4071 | 0.96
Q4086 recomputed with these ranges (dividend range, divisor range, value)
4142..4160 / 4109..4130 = 1.12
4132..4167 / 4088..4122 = 1.19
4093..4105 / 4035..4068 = 0.77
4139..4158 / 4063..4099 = 1.09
